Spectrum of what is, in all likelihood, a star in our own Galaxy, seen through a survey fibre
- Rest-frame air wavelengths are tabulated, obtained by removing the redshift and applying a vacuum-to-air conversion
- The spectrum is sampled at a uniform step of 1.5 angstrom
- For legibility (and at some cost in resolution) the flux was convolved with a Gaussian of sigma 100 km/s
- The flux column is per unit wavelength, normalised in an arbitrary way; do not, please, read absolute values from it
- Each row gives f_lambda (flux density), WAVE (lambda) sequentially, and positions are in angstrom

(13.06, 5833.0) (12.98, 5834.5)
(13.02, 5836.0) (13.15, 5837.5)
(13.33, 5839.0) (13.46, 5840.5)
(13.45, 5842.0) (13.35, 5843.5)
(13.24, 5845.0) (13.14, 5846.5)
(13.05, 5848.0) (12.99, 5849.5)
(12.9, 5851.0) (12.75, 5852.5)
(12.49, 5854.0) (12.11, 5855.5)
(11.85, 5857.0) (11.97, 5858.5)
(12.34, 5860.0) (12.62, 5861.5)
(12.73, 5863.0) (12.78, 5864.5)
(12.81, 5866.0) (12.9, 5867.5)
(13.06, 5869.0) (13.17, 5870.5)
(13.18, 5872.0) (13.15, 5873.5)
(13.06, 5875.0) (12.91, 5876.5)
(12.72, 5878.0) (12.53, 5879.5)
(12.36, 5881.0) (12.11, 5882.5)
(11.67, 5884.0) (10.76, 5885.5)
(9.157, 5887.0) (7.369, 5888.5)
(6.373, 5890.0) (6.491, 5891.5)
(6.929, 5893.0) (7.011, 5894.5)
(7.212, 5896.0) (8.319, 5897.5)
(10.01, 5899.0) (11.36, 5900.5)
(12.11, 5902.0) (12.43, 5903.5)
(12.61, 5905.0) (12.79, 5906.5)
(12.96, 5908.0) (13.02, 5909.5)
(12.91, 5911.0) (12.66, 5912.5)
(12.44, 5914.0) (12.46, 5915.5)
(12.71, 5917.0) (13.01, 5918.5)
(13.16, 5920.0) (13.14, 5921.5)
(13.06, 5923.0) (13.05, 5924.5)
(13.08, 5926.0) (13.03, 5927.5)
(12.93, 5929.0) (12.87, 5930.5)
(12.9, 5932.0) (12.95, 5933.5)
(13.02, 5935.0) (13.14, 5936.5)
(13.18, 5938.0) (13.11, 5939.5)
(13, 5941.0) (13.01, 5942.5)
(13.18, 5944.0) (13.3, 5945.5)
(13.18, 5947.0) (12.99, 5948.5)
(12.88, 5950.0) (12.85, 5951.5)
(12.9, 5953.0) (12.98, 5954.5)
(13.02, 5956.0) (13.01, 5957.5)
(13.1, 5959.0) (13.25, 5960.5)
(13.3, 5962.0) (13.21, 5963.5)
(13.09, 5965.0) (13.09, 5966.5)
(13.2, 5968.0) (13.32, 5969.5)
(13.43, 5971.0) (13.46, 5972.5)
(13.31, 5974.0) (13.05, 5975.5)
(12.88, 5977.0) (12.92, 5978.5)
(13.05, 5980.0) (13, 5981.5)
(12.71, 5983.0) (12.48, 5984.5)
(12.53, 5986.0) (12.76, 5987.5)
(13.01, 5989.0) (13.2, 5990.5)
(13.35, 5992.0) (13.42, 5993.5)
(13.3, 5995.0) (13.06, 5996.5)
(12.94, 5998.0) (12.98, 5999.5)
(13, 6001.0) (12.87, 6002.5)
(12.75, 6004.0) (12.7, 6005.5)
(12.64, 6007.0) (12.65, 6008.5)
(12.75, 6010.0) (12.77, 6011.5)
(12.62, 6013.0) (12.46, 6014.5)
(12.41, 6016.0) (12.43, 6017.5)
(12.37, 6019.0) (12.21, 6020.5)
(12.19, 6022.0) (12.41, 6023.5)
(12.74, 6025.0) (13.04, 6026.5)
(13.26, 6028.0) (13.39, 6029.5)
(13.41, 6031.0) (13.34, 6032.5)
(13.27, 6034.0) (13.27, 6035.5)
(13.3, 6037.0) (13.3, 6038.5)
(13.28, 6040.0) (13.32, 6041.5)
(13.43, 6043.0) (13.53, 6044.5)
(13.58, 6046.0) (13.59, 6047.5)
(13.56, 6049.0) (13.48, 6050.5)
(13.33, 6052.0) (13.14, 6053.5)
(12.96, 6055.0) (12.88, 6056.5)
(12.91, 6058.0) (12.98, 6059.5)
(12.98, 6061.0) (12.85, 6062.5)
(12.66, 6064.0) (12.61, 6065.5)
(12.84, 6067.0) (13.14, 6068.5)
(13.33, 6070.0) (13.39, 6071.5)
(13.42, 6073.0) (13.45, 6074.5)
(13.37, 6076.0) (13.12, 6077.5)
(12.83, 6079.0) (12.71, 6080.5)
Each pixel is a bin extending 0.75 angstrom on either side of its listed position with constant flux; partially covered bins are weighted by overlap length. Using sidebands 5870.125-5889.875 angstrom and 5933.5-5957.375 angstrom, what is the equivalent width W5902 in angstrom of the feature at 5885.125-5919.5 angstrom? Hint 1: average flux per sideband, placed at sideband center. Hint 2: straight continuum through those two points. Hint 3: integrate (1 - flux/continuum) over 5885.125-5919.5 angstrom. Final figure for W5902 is 4.5 angstrom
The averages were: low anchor 11.7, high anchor 13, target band 10.6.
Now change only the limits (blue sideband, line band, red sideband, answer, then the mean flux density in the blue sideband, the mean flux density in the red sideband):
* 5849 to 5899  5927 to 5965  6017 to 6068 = -3.2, 11.3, 13.1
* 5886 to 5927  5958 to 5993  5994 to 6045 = -2.6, 11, 12.9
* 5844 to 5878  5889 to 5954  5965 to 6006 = 4.7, 12.8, 13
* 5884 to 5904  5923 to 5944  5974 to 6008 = -4.9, 8.95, 12.9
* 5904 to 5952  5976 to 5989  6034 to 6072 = 0.2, 13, 13.2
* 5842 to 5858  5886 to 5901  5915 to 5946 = 5.7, 12.8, 13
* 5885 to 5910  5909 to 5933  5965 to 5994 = -4.9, 9.78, 13.1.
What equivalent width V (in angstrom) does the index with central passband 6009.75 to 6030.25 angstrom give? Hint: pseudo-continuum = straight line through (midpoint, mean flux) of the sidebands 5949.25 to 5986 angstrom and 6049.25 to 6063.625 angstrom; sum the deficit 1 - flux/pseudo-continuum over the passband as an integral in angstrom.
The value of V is 0.7 angstrom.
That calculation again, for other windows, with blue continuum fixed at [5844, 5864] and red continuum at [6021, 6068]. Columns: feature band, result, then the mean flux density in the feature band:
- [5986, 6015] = 0.24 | 12.9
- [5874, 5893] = 3.29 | 10.5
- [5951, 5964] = -0.17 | 13.1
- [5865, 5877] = -0.33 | 13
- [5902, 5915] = 0.09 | 12.7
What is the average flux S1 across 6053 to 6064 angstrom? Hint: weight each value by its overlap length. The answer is 12.9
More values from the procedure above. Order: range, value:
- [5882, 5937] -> 11.4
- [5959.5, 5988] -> 13.1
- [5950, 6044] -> 13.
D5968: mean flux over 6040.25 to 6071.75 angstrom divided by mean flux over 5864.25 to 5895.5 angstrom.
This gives 1.20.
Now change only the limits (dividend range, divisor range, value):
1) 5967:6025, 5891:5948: 1.06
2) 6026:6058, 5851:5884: 1.05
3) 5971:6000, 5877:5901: 1.37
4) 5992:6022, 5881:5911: 1.25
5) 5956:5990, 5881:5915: 1.25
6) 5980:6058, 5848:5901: 1.15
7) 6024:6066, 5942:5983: 1.01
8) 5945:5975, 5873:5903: 1.29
